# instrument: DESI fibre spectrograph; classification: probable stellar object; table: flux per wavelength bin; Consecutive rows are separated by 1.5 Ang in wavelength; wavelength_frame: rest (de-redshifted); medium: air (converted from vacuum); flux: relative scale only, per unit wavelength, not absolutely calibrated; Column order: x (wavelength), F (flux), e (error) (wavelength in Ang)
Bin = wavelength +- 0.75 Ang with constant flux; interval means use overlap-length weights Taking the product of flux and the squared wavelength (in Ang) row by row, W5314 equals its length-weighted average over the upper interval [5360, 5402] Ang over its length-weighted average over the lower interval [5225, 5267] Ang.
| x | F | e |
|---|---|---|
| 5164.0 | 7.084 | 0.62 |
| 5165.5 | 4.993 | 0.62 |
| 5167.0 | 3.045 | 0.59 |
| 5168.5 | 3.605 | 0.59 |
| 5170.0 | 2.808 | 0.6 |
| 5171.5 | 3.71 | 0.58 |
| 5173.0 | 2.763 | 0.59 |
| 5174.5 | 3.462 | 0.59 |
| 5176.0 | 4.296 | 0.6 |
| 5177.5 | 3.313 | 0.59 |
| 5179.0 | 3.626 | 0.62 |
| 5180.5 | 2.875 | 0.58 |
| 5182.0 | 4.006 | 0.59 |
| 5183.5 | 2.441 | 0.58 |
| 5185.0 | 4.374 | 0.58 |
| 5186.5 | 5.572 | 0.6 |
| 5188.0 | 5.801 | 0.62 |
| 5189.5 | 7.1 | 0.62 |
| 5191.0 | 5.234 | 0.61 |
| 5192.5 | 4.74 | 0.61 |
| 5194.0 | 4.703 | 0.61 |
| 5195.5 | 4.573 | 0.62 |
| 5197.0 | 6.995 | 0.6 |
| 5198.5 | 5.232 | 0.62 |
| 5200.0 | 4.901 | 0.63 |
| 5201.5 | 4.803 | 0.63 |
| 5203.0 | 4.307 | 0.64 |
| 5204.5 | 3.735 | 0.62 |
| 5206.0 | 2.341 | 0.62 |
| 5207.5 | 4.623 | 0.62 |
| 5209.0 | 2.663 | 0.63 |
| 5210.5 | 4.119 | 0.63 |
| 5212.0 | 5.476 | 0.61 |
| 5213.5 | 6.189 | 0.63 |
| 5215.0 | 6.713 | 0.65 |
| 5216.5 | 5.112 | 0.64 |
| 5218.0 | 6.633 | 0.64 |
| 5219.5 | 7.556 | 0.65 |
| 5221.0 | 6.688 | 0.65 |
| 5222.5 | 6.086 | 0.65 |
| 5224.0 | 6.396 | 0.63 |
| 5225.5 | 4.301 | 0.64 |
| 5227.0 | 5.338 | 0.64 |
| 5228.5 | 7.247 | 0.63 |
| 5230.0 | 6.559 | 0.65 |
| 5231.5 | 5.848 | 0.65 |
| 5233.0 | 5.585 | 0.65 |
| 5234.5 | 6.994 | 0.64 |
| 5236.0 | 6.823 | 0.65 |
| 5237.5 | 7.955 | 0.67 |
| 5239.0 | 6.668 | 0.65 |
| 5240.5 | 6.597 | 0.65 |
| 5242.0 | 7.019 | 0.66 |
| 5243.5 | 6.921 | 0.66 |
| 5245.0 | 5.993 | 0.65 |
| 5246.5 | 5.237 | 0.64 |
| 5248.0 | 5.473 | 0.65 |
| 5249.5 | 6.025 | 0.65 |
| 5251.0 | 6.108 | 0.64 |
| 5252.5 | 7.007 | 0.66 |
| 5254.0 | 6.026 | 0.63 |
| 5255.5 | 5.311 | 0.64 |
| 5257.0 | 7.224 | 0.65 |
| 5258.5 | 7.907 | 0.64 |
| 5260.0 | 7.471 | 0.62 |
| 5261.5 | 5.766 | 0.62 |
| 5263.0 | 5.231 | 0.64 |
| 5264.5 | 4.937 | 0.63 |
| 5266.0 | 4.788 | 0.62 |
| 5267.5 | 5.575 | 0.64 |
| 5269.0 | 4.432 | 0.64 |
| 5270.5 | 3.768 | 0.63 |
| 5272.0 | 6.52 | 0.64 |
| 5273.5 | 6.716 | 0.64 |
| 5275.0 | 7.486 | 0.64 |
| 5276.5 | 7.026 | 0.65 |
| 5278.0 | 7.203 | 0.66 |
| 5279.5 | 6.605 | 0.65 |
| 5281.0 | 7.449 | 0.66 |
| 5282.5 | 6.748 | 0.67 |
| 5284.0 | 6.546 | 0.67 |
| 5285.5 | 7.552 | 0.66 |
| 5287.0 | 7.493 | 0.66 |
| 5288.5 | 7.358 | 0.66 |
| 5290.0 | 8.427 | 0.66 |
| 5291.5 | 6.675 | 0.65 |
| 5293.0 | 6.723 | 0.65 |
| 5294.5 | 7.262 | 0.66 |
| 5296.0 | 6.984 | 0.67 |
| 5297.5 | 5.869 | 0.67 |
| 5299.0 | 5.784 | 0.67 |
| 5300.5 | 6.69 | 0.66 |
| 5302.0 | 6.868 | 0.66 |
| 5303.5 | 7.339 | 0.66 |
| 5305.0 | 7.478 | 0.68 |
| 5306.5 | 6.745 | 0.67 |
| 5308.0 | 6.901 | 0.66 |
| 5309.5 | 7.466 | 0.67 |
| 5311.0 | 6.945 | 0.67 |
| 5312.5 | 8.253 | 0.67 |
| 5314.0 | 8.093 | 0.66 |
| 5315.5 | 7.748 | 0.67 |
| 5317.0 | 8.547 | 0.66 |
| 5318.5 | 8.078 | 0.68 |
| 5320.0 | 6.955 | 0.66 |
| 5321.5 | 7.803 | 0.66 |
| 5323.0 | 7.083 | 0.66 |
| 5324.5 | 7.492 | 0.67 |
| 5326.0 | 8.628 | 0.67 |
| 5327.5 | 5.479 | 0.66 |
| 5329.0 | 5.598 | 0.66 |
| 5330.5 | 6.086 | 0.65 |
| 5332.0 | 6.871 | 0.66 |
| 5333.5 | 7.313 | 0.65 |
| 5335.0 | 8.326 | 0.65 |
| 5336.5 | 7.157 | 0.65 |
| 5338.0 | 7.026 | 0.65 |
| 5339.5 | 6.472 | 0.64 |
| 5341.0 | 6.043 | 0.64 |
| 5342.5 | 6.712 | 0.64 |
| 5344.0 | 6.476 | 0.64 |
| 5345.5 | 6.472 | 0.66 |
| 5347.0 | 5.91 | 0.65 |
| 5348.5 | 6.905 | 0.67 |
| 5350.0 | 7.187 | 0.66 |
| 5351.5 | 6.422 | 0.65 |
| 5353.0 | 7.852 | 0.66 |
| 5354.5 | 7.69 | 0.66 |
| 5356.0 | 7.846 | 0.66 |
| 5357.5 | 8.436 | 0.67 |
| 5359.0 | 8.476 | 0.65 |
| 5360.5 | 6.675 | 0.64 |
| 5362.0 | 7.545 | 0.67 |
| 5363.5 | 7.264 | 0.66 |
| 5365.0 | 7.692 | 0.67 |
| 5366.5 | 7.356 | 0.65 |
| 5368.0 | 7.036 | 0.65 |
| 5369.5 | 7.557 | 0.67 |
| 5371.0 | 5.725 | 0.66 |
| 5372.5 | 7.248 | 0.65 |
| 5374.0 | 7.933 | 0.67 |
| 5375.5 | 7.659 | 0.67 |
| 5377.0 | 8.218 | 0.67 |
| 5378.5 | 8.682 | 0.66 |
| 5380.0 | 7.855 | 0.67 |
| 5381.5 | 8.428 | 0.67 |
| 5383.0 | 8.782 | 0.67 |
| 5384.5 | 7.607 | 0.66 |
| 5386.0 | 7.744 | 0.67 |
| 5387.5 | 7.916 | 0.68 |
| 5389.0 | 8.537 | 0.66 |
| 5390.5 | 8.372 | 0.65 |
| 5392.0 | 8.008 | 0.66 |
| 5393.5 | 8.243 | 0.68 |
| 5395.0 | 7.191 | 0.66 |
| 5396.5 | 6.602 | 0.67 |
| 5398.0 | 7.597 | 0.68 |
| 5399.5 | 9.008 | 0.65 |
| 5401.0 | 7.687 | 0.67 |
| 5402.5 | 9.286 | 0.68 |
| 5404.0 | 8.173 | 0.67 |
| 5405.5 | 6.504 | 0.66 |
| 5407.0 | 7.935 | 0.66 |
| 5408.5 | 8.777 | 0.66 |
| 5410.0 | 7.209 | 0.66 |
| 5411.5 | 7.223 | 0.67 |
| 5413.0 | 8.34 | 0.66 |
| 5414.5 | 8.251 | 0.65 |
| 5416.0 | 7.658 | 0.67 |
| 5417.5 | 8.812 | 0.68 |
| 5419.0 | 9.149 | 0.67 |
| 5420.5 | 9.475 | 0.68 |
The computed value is 1.3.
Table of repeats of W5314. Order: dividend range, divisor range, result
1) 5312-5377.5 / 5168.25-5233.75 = 1.57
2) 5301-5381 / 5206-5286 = 1.23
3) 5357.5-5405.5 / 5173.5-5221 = 1.75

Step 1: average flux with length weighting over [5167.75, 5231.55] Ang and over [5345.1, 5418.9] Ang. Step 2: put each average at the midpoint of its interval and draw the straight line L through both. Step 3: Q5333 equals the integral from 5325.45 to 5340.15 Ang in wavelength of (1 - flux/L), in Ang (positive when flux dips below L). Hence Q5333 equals 0.2 Ang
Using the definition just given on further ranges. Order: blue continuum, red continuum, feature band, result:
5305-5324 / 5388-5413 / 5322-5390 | 3.5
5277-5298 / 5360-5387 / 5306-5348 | 1.3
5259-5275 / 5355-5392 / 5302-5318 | -2.5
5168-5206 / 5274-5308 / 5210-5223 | -2.6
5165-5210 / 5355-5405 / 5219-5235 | -4.0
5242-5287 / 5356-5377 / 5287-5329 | -2.7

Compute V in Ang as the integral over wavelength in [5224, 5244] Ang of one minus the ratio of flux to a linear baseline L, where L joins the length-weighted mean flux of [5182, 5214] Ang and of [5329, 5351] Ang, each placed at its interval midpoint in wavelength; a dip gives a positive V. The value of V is -4.6 Ang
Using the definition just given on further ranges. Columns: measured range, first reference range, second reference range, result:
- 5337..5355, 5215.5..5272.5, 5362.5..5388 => 1.4 Ang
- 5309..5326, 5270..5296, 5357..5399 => -1.2 Ang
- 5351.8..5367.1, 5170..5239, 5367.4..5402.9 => -0.4 Ang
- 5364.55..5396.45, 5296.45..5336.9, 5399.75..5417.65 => -0.1 Ang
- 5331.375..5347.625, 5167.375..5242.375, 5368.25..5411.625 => 0.7 Ang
